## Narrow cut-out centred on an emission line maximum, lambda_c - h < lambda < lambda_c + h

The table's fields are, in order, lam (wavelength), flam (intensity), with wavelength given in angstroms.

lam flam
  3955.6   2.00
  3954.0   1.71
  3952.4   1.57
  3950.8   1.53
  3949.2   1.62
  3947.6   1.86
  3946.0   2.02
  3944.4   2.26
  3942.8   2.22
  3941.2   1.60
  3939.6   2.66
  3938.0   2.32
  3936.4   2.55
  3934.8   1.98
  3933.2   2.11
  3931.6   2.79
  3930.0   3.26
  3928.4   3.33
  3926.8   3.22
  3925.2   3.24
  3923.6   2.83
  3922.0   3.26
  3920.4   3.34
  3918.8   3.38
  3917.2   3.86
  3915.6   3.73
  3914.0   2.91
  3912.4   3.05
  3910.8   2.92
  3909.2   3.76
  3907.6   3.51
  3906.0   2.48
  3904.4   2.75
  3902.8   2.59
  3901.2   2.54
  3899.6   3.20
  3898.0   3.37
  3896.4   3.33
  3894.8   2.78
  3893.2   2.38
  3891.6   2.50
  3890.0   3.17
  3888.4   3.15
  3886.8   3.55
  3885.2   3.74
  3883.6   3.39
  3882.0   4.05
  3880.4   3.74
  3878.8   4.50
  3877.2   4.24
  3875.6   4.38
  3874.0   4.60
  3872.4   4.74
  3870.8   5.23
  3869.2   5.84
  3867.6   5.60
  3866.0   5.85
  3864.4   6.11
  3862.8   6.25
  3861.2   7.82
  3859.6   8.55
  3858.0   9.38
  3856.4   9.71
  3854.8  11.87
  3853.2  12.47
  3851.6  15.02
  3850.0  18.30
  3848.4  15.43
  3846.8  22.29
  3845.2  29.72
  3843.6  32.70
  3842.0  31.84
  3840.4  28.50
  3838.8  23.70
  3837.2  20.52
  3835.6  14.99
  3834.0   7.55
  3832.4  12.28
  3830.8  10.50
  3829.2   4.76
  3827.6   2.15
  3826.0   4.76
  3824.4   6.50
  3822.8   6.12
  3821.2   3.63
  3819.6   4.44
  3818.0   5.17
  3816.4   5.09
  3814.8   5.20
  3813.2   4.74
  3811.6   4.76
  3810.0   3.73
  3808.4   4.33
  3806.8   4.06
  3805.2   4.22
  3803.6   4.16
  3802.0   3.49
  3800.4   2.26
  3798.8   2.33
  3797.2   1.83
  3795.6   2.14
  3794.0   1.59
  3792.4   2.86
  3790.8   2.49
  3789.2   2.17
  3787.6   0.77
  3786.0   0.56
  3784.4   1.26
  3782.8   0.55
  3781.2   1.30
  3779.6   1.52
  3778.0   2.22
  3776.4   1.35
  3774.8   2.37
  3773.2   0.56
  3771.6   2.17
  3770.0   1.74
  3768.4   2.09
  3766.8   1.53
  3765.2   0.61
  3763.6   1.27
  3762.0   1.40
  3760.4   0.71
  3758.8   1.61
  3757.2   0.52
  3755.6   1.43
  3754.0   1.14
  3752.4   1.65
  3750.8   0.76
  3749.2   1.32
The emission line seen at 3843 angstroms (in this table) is Lyman alpha 1216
